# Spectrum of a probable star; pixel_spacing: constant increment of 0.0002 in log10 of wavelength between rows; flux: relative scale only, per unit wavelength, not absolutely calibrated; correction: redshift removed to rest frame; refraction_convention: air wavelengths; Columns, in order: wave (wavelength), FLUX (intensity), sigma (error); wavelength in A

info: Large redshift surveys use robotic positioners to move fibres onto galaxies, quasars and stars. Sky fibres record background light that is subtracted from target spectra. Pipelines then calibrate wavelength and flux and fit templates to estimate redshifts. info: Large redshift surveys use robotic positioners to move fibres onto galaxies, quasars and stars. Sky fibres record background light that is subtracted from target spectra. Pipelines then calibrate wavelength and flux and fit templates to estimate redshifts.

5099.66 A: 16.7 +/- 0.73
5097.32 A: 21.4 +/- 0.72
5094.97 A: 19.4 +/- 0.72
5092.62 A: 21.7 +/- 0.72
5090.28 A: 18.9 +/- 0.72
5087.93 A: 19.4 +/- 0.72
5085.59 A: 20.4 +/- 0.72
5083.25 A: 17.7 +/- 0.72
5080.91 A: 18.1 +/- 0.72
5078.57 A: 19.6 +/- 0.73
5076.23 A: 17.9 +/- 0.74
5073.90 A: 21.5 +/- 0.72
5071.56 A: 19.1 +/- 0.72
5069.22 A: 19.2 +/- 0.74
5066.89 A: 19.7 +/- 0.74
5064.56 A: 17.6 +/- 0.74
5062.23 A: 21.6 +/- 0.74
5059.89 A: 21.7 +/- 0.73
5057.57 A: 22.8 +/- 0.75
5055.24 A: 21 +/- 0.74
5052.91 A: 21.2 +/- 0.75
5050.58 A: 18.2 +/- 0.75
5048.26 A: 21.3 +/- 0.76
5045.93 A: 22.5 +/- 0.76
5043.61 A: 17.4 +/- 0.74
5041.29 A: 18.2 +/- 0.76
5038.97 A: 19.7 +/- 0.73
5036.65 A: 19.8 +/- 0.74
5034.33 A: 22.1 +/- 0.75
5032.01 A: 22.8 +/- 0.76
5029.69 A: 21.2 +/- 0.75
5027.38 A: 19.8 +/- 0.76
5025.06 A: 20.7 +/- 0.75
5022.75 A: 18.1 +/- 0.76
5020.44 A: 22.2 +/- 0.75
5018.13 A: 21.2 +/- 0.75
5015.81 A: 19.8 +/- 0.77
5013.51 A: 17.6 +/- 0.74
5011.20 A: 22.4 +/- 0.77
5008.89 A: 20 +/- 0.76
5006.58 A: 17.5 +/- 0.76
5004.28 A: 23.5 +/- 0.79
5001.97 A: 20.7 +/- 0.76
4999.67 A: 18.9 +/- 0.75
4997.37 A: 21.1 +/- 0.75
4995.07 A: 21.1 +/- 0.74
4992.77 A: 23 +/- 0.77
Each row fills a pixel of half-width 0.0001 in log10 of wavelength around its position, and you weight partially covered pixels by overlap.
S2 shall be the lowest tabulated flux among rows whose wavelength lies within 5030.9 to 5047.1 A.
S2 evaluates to 17.4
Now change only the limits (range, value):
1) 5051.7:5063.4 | 21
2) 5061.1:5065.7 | 17.6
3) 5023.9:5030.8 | 19.8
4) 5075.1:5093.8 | 17.7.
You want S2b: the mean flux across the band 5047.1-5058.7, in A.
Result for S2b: 20.9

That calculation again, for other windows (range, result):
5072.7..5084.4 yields 19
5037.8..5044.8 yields 18.5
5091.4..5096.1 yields 20.5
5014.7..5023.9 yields 20.3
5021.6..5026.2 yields 19.4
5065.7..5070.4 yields 19.4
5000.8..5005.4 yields 22.1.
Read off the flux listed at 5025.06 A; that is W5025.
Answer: 20.7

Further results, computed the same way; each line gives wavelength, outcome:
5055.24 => 21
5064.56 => 17.6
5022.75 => 18.1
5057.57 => 22.8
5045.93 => 22.5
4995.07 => 21.1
